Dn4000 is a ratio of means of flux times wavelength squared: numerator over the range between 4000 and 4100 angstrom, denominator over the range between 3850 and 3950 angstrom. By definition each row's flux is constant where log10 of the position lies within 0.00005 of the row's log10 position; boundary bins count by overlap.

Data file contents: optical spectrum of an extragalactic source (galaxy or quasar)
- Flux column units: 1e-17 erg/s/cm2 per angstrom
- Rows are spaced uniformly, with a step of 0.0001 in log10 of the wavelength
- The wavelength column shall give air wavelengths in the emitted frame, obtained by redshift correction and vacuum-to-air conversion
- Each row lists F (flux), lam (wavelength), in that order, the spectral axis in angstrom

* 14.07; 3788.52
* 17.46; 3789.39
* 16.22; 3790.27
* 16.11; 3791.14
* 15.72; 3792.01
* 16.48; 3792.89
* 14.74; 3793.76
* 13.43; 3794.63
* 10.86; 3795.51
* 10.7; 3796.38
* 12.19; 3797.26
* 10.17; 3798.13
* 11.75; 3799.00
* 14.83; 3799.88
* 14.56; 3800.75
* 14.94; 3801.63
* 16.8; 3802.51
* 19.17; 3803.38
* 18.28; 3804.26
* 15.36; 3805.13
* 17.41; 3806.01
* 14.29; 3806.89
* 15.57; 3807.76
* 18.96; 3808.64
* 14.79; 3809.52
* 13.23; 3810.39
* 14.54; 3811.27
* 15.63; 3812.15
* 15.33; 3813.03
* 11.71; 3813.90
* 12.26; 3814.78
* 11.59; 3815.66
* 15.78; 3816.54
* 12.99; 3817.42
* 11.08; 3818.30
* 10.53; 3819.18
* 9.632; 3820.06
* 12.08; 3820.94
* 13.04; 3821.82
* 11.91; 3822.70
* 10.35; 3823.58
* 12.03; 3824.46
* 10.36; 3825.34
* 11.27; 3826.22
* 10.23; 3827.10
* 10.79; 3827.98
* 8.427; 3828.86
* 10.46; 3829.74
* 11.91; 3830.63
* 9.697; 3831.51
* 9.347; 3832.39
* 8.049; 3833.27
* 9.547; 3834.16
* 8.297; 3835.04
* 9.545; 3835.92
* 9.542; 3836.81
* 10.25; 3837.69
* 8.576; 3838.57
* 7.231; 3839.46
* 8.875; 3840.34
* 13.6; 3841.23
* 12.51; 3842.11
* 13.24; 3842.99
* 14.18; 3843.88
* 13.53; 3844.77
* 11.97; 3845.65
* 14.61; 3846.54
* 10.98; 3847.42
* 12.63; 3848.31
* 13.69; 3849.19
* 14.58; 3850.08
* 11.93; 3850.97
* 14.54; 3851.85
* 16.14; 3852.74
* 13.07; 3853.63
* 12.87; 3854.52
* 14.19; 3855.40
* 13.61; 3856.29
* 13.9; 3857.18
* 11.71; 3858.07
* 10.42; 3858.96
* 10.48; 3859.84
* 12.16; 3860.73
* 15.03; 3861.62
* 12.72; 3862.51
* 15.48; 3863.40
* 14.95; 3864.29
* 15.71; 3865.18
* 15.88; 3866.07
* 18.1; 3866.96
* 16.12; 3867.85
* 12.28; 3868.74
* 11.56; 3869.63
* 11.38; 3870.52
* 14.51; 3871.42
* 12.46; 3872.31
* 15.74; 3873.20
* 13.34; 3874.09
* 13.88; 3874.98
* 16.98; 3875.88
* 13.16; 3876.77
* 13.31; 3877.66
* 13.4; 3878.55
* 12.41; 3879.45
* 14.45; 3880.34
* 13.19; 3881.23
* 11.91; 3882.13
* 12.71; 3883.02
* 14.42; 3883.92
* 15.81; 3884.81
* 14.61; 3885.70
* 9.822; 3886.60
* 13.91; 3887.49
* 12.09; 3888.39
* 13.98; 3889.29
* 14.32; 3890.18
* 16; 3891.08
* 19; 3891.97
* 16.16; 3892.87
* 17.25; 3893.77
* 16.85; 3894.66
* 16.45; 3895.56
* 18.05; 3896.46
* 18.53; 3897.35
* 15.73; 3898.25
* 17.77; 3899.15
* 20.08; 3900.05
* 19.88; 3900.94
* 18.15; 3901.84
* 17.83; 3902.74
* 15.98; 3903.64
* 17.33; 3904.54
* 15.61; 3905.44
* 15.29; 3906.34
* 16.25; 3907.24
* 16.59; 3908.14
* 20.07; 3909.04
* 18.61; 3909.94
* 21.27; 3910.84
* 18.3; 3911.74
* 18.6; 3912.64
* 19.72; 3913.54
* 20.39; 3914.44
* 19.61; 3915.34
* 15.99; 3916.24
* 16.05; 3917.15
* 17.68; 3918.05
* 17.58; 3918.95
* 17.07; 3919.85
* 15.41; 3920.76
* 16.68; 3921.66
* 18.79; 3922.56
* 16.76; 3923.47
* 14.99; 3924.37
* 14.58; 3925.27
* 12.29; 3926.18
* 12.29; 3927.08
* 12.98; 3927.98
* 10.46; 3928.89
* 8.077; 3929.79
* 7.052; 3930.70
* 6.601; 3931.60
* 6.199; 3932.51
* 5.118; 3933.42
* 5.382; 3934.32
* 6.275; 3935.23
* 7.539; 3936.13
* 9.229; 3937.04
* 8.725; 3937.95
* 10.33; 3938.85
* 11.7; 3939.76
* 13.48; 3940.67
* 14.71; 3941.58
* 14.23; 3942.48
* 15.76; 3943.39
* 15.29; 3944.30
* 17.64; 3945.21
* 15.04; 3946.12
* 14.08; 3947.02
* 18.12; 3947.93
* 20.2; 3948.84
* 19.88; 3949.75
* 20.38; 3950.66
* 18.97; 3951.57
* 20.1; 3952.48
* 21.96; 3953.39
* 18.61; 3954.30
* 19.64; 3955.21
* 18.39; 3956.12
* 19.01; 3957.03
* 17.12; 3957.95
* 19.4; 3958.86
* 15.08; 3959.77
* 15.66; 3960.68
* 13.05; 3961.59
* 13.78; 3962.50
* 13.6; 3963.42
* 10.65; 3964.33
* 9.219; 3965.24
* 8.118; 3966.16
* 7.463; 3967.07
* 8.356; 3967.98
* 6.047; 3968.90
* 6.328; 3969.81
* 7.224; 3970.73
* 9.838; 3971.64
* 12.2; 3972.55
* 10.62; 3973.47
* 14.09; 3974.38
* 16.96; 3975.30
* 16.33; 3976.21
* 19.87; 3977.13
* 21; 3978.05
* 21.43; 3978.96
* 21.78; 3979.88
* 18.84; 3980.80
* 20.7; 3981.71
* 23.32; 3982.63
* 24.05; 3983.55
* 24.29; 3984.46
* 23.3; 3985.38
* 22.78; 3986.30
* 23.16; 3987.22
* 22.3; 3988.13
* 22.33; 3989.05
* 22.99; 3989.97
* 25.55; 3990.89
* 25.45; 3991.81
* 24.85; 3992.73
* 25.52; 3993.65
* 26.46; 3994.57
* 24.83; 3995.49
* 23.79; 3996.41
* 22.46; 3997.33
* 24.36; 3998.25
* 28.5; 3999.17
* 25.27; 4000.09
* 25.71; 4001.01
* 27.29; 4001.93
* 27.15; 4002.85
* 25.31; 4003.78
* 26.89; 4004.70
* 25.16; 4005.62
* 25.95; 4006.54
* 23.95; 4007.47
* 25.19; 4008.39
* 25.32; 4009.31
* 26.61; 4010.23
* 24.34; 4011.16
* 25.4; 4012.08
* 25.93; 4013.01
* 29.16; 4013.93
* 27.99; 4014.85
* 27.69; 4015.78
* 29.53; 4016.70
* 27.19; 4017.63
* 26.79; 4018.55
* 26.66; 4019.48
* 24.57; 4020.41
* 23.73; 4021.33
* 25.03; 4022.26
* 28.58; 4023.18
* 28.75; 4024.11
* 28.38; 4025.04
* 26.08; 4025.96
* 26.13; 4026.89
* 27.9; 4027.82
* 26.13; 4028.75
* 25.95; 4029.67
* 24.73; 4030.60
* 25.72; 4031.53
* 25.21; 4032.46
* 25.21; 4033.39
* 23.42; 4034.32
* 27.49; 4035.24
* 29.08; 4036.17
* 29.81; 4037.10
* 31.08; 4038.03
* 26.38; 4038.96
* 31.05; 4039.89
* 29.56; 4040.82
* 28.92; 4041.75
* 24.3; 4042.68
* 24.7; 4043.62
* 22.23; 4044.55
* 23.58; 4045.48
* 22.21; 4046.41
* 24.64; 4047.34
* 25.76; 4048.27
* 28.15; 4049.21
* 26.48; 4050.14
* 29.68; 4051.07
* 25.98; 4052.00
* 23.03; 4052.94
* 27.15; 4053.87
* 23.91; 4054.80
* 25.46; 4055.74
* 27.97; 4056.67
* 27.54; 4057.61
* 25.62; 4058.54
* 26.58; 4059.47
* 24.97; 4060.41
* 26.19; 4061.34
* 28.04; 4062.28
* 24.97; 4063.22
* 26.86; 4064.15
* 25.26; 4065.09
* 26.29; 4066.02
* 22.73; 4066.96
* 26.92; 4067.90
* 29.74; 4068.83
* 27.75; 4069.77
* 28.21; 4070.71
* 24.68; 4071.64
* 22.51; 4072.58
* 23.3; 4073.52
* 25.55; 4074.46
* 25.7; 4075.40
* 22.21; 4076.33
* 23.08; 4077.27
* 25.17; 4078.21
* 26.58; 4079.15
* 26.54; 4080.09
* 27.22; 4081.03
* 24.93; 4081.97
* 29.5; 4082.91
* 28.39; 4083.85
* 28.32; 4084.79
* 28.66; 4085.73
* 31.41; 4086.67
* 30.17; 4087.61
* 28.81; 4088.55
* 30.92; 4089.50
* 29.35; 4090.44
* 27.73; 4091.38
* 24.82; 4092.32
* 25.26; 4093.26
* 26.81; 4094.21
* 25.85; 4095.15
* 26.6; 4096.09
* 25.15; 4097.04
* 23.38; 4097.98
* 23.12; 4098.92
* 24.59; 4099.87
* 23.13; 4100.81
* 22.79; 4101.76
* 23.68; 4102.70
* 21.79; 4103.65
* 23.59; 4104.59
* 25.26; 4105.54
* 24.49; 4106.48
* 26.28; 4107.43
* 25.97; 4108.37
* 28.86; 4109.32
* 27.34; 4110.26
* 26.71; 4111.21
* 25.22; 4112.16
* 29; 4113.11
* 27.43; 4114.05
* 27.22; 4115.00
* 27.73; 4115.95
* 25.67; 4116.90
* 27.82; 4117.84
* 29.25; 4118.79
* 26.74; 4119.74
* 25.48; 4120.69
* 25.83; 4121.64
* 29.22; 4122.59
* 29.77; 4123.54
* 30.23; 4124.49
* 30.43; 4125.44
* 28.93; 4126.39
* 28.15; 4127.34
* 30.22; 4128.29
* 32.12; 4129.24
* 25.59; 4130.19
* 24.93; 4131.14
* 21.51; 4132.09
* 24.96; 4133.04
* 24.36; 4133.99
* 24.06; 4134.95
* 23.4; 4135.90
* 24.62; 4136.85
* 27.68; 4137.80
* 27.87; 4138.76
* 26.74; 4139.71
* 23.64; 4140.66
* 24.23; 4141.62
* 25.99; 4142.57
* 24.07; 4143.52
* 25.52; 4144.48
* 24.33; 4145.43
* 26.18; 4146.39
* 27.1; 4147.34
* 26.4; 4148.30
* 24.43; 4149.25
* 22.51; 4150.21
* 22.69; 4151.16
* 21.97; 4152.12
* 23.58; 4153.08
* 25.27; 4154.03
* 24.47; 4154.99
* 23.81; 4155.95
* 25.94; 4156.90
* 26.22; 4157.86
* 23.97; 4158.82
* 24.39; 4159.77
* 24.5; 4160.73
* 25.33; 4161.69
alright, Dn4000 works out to 1.96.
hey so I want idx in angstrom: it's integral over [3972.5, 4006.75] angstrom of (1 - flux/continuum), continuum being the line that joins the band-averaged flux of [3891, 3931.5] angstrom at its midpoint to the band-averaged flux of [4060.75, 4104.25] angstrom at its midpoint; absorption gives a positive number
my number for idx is -3.0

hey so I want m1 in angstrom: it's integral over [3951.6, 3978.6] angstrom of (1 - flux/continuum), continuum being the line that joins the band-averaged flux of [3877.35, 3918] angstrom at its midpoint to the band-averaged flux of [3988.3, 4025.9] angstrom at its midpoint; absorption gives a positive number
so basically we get 9.6 angstrom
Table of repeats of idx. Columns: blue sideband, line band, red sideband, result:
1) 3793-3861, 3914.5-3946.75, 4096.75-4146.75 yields 8.2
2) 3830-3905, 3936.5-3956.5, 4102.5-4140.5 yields 1.8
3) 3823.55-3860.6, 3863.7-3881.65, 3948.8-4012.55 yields -1.1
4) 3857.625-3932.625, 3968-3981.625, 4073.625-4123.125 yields 3.6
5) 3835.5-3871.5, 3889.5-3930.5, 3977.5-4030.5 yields 1.7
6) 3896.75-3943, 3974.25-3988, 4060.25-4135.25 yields -1.7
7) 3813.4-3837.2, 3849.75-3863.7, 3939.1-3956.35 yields -0.9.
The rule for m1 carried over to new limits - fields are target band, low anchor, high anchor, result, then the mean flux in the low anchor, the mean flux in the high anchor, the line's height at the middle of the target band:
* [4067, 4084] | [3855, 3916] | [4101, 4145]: -1.2 angstrom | 15.4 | 26.3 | 24.2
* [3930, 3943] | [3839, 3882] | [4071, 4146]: 6.2 angstrom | 13.4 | 26.3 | 17.3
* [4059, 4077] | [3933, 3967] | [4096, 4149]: -2.6 angstrom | 14.4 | 26.1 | 22.4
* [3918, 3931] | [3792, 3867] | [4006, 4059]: 3.4 angstrom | 12.8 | 26.4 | 19.2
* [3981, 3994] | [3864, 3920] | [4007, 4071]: -0.4 angstrom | 15.9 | 26.4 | 22.7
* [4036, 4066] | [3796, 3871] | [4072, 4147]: -3.9 angstrom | 12.8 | 26.3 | 23.4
